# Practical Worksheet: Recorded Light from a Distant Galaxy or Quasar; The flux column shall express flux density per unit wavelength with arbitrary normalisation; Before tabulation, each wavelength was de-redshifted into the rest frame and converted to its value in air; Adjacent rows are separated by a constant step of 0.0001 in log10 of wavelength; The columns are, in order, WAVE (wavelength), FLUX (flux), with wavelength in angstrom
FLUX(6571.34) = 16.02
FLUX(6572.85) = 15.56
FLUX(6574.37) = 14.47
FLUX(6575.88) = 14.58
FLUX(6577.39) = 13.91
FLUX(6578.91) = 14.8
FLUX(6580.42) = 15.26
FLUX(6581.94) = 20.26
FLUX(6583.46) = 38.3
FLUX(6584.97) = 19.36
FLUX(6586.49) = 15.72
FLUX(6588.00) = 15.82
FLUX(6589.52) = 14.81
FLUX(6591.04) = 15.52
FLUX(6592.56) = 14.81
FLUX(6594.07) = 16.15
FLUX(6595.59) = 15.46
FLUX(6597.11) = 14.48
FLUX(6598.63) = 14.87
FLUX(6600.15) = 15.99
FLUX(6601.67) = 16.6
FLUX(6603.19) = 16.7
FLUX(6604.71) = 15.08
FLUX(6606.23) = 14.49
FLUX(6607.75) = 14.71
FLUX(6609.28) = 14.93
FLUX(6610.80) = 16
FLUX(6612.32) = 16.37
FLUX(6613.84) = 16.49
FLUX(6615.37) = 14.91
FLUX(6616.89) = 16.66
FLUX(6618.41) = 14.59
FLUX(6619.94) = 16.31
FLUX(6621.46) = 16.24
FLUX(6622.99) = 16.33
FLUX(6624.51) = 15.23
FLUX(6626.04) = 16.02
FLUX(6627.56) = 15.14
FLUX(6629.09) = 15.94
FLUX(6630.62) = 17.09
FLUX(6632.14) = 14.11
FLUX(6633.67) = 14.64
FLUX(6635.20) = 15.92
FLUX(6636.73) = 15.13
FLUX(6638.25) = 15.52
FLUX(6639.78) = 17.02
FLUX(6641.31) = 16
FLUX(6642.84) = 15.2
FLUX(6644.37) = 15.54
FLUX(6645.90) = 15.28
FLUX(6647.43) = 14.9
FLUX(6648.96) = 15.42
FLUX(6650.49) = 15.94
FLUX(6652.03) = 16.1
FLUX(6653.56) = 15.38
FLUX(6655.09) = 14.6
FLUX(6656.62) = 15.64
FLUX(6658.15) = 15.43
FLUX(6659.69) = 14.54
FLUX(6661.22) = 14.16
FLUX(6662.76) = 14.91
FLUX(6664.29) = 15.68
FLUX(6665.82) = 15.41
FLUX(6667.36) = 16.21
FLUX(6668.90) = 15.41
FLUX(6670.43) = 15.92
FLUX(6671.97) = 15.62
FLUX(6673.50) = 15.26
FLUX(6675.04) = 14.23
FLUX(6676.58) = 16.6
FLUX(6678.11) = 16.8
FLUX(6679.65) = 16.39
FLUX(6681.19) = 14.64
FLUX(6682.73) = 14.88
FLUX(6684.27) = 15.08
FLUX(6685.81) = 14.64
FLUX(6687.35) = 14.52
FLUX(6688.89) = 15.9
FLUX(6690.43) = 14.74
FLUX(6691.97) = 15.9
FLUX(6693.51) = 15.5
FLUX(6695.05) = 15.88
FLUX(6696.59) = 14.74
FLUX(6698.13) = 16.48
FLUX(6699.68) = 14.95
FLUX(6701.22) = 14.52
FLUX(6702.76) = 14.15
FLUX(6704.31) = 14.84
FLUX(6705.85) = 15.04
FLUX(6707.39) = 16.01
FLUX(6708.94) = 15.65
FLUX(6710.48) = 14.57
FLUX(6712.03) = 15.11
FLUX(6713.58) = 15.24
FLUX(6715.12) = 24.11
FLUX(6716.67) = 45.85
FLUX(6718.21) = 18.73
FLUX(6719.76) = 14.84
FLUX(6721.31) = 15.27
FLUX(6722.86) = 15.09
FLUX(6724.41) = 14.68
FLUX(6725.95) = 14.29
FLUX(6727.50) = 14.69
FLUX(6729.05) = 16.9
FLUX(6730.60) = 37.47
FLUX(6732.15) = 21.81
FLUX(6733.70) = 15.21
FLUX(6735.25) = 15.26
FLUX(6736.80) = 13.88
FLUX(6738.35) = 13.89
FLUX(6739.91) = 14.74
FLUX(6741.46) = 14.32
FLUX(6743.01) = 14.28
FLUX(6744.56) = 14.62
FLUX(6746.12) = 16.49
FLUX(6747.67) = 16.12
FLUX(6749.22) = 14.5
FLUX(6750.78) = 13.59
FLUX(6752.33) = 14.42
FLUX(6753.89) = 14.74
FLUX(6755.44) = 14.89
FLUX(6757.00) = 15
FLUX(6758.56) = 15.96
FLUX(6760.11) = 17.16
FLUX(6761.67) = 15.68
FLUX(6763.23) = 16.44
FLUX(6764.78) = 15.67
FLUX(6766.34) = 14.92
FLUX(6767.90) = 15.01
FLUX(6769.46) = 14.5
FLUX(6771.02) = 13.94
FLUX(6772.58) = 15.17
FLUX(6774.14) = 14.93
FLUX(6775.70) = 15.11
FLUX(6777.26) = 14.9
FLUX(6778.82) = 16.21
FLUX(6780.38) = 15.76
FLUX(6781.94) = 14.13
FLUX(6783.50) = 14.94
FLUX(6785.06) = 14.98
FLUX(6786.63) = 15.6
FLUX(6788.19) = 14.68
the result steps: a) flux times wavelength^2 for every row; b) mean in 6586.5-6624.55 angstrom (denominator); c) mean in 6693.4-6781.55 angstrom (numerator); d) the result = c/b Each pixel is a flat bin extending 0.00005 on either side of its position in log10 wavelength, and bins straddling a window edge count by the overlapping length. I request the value 1.09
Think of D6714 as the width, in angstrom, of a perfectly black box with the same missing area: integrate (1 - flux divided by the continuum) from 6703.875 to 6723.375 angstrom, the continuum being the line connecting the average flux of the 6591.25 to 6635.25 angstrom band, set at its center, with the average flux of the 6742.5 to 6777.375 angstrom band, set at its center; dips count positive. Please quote -4.23 angstrom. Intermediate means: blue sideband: 15.6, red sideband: 15.1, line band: 18.6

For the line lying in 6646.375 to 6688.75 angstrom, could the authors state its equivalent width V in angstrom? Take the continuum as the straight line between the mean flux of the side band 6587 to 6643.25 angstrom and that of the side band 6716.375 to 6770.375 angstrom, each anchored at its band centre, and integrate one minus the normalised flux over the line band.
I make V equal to 1.8 angstrom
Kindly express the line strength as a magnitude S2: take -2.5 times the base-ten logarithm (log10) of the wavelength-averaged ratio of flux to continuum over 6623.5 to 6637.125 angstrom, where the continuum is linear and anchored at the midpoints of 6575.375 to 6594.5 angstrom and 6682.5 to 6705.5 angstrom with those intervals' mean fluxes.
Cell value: 0.08 mag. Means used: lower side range 17.7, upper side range 15.1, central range 15.5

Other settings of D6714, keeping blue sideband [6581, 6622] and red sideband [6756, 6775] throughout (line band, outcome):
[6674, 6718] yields -2.16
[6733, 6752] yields 0.99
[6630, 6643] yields 0.63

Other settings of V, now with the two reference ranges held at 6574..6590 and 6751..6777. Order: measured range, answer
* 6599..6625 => 2.76 angstrom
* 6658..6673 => 1.27 angstrom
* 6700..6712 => 0.84 angstrom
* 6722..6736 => -2.35 angstrom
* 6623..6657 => 3.18 angstrom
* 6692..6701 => 0.43 angstrom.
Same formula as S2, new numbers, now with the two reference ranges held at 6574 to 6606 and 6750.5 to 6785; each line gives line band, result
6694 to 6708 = 0.04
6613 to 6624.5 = 0.04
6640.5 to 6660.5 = 0.06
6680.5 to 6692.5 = 0.06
